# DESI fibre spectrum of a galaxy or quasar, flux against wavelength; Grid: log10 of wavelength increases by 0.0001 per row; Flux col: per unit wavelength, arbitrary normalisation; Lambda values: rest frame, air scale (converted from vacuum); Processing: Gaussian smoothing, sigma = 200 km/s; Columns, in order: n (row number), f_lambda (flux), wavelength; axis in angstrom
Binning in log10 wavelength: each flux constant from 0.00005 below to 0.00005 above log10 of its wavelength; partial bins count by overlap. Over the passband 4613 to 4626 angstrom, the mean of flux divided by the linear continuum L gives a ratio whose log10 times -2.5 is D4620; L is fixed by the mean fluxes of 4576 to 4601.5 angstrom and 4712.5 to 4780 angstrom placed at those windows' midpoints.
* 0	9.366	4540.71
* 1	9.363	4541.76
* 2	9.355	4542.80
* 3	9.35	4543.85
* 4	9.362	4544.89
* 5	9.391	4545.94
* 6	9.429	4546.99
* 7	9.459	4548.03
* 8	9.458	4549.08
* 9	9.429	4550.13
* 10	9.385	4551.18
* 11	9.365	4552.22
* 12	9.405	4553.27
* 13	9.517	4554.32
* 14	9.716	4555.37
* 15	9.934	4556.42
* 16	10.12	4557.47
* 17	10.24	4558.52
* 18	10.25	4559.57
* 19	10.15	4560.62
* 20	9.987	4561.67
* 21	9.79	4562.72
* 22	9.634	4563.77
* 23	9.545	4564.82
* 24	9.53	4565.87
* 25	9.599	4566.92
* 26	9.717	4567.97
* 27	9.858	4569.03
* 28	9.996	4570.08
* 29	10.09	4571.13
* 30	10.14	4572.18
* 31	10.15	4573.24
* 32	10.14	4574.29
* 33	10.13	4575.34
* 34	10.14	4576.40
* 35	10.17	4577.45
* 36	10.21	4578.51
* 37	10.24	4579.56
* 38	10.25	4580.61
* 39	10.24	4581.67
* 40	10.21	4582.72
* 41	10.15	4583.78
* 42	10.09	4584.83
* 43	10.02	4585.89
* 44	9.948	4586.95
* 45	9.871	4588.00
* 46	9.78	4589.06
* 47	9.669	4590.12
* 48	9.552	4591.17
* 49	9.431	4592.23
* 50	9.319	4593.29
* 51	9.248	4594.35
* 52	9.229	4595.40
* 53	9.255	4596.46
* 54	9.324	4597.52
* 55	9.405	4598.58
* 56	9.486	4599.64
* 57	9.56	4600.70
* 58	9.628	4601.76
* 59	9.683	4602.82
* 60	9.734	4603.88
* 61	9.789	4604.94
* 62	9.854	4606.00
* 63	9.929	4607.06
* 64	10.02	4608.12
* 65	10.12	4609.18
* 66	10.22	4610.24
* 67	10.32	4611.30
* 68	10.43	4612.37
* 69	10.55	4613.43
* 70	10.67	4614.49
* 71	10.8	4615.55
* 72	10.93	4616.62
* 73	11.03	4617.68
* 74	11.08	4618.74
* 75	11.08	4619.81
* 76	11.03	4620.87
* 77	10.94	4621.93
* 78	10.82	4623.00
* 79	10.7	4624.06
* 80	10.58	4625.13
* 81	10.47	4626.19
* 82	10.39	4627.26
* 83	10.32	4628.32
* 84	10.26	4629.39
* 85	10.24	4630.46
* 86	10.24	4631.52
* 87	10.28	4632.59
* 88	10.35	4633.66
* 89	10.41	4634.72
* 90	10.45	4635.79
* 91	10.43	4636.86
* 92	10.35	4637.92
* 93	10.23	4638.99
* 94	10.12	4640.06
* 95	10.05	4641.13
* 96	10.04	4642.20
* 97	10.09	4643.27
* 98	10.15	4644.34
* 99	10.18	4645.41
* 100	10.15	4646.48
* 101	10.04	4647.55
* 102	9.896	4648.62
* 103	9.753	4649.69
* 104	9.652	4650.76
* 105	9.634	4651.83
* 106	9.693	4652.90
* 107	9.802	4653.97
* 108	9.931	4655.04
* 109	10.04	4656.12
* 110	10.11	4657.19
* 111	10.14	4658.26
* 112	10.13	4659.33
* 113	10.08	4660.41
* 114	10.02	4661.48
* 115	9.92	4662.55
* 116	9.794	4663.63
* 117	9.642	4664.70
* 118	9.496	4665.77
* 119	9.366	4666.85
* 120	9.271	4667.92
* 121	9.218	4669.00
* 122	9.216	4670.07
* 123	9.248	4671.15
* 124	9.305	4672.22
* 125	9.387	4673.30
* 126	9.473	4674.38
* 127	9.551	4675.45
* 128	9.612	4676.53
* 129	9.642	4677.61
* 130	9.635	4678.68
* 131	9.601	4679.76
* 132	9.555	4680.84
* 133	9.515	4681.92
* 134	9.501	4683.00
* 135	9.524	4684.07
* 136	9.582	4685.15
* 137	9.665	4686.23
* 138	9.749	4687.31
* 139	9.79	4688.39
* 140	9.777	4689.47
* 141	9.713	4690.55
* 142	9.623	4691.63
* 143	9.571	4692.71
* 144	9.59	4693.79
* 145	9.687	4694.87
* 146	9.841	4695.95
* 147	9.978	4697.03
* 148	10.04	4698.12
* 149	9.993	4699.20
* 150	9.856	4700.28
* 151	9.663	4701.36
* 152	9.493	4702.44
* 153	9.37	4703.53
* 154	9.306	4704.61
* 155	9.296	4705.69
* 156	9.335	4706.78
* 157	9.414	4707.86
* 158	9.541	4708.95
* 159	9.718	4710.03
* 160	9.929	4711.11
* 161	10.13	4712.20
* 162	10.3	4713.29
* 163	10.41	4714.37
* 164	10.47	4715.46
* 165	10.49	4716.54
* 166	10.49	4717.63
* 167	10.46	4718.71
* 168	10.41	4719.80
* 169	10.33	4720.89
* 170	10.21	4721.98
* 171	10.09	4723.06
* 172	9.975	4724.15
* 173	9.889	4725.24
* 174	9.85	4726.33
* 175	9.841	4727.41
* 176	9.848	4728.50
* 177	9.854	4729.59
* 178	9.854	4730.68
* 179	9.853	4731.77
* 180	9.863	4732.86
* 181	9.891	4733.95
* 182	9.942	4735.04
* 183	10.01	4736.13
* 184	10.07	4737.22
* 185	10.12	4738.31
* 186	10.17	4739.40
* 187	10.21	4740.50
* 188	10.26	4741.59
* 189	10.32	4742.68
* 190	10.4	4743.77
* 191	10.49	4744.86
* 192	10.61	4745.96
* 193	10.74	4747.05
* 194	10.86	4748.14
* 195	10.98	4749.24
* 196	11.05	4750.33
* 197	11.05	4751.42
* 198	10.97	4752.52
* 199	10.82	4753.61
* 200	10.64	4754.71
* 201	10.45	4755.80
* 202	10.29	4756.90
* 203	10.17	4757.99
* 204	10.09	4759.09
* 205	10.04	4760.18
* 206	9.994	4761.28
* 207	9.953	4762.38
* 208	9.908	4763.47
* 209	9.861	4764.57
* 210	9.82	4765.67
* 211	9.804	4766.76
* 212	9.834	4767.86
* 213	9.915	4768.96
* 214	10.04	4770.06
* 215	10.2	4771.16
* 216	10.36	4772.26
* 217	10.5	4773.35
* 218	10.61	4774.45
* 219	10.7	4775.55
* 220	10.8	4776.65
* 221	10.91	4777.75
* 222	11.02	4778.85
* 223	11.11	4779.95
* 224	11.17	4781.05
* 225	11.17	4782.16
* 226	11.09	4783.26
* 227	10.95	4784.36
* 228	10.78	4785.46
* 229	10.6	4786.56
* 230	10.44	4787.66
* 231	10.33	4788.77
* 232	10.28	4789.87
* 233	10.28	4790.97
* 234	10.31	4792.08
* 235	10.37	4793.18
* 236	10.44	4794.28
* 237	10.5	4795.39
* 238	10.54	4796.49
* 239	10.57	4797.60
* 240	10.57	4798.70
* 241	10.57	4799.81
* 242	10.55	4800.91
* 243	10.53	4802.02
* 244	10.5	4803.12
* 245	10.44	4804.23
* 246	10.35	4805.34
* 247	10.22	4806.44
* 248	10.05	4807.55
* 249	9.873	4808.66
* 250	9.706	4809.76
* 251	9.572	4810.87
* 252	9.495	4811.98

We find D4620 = -0.10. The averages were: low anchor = 9.78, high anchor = 10.3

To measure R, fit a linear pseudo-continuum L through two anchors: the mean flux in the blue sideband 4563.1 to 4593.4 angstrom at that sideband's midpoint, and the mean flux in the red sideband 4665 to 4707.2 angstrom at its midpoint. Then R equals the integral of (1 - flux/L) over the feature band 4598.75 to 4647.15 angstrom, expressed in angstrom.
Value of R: -2.61 angstrom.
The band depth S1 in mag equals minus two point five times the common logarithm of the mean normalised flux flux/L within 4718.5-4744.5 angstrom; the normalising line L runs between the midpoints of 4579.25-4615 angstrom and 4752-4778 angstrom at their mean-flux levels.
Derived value 0.01 mag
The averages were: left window 9.86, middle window 10.1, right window 10.3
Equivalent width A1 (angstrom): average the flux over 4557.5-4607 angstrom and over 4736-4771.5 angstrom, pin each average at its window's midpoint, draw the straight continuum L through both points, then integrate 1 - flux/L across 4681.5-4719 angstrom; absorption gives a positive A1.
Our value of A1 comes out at 1.37 angstrom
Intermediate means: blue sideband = 9.84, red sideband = 10.3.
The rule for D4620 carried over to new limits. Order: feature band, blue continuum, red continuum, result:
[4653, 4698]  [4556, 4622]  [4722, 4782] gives 0.05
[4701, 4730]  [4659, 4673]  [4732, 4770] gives 0.01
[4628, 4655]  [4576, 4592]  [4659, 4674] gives -0.04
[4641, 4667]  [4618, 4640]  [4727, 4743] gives 0.05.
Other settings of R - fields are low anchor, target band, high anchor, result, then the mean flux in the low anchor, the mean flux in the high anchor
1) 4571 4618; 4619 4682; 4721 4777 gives 0.4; 9.98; 10.2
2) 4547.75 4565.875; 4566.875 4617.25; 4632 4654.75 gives -0.4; 9.73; 10.1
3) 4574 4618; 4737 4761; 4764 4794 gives -0.2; 9.96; 10.5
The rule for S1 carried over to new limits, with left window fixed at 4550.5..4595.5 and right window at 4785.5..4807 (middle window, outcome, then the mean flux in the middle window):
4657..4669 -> 0.04 mag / 9.78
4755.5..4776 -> 0.03 mag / 10.1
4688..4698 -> 0.05 mag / 9.74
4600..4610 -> 0.01 mag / 9.82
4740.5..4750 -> -0.03 mag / 10.6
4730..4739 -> 0.04 mag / 9.95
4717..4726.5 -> 0.01 mag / 10.2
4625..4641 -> -0.03 mag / 10.3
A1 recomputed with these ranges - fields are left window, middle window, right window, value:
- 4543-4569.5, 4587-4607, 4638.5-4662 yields 0.49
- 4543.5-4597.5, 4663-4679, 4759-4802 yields 1.02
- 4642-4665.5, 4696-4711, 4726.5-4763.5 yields 0.74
